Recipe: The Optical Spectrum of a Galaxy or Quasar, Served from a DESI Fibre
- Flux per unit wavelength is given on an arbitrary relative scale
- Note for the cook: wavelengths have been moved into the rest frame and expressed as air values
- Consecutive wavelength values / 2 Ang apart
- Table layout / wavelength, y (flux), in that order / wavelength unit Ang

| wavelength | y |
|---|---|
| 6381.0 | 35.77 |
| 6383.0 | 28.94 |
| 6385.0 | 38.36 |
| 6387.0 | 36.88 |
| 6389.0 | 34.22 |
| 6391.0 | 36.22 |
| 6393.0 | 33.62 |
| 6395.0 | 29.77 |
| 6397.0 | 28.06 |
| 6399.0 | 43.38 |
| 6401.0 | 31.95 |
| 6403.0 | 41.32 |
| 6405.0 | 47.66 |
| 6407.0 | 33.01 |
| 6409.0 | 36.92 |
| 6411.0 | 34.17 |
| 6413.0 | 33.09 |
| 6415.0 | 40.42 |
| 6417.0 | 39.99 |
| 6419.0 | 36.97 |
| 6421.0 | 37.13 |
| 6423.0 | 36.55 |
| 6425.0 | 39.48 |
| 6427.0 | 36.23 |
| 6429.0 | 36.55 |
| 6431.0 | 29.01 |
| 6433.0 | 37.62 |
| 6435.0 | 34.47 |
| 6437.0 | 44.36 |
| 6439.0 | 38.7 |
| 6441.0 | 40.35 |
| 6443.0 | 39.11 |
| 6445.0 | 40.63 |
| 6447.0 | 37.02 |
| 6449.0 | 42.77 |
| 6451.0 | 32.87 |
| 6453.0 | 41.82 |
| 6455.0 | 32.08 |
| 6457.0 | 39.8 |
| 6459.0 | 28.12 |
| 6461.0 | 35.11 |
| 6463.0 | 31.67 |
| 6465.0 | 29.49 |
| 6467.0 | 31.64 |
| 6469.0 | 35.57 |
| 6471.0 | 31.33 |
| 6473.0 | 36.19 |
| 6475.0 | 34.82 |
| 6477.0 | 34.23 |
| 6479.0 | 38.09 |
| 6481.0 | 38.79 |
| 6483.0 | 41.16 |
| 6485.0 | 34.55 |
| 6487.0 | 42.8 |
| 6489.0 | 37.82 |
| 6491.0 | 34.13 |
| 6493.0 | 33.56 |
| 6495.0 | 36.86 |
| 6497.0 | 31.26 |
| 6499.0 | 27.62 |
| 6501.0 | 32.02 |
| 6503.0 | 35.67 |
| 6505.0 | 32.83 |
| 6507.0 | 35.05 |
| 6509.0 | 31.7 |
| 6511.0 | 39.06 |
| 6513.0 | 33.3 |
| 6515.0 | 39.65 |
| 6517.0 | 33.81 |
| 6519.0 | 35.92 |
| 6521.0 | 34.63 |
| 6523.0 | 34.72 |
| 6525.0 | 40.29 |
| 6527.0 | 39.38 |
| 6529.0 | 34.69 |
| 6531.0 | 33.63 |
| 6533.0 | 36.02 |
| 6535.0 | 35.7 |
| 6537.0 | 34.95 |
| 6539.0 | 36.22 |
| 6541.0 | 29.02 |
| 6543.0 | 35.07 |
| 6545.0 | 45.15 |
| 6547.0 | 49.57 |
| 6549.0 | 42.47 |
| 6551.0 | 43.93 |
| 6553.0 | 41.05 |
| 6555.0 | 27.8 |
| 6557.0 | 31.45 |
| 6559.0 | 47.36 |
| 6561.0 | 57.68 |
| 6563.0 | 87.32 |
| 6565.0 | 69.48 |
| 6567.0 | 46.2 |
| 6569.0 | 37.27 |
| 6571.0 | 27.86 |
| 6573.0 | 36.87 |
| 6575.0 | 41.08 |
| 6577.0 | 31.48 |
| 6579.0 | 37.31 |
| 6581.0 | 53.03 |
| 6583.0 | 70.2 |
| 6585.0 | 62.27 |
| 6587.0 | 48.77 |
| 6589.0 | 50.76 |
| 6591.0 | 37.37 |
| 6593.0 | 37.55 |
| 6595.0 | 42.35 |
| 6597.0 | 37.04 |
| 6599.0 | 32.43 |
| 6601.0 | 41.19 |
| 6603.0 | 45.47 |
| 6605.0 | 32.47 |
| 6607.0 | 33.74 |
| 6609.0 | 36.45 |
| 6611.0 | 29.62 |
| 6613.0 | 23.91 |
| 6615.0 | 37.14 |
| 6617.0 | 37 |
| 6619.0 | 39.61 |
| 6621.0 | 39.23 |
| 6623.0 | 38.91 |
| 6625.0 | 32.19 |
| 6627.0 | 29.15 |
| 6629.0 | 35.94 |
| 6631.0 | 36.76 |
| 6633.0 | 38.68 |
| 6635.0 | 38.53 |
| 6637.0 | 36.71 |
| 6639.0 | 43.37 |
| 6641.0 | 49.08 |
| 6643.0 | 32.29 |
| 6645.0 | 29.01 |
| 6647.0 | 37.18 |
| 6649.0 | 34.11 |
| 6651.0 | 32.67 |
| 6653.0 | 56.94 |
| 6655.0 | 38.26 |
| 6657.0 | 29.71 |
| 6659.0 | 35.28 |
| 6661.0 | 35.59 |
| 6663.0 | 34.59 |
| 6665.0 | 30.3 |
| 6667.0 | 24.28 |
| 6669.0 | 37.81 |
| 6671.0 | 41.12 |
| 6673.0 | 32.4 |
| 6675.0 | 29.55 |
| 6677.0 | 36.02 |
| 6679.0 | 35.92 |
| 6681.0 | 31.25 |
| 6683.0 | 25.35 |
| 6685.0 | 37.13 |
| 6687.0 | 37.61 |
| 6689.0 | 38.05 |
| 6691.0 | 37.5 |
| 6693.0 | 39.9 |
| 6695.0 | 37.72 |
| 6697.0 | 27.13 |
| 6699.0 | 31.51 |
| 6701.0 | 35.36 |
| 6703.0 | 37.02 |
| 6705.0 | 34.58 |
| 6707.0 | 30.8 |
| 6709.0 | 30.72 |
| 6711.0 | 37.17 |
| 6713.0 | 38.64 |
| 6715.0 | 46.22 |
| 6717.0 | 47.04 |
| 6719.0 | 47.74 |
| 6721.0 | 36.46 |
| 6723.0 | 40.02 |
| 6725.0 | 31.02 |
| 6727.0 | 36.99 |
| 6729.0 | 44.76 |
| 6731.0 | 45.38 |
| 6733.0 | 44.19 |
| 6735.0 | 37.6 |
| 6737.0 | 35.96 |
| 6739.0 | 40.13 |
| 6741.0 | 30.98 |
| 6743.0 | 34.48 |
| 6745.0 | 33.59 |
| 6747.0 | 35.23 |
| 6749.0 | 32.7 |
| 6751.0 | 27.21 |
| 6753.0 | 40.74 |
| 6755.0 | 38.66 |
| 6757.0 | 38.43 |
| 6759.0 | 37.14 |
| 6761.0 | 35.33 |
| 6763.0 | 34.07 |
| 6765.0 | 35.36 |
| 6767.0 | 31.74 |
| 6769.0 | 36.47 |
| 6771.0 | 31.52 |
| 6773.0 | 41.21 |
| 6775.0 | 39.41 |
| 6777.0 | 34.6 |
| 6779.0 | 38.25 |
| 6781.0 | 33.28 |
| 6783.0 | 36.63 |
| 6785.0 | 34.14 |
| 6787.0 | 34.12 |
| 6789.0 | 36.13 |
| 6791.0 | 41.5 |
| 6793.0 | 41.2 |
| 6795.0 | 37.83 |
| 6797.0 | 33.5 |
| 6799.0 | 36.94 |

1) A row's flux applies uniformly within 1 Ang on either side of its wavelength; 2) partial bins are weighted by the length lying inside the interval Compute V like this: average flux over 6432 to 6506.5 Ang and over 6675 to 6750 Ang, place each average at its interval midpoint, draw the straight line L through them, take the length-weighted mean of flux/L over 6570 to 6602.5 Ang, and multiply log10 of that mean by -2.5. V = -0.186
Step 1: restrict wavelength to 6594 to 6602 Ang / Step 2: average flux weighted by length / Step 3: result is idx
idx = 38.3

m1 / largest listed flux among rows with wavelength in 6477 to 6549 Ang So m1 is 49.57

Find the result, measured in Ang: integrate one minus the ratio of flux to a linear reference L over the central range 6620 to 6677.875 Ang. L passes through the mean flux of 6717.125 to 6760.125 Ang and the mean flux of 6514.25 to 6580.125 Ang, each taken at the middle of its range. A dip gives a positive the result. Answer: 4.4 Ang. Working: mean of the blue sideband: 40.5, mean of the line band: 36.1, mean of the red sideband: 37.8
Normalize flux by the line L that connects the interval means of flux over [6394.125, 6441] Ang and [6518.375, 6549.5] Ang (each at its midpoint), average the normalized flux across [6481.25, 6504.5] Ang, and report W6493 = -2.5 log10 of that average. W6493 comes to 0.06 mag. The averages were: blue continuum 36.9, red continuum 37.3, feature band 35.3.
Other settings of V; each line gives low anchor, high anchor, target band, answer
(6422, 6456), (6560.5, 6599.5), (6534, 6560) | 0.17 mag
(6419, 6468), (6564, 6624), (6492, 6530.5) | 0.11 mag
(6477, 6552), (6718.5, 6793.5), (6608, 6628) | 0.07 mag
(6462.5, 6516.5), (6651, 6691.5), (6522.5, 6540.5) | -0.03 mag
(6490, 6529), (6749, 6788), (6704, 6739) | -0.11 mag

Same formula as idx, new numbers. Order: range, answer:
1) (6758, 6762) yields 36.2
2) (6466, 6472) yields 32.8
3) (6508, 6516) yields 35.9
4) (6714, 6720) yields 47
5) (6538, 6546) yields 36.4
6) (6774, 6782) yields 36.4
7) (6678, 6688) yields 33.5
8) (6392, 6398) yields 30.5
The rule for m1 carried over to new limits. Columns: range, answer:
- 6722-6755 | 45.38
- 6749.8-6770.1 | 40.74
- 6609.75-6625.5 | 39.61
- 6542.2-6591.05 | 87.32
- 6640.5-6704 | 56.94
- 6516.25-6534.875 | 40.29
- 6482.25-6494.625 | 42.8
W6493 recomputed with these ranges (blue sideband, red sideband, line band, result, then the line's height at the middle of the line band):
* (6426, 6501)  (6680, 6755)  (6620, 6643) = -0.04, 36.4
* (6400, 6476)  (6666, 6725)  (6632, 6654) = -0.09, 36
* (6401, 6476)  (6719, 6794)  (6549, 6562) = -0.14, 36.6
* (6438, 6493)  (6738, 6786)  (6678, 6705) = 0.03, 35.7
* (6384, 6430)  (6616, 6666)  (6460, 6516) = 0.06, 36.7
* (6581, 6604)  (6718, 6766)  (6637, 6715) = 0.16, 41.2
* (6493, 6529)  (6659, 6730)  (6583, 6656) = -0.10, 35.5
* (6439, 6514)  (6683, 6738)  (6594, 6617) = 0.03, 36.7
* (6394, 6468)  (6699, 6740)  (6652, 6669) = 0.07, 38.3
